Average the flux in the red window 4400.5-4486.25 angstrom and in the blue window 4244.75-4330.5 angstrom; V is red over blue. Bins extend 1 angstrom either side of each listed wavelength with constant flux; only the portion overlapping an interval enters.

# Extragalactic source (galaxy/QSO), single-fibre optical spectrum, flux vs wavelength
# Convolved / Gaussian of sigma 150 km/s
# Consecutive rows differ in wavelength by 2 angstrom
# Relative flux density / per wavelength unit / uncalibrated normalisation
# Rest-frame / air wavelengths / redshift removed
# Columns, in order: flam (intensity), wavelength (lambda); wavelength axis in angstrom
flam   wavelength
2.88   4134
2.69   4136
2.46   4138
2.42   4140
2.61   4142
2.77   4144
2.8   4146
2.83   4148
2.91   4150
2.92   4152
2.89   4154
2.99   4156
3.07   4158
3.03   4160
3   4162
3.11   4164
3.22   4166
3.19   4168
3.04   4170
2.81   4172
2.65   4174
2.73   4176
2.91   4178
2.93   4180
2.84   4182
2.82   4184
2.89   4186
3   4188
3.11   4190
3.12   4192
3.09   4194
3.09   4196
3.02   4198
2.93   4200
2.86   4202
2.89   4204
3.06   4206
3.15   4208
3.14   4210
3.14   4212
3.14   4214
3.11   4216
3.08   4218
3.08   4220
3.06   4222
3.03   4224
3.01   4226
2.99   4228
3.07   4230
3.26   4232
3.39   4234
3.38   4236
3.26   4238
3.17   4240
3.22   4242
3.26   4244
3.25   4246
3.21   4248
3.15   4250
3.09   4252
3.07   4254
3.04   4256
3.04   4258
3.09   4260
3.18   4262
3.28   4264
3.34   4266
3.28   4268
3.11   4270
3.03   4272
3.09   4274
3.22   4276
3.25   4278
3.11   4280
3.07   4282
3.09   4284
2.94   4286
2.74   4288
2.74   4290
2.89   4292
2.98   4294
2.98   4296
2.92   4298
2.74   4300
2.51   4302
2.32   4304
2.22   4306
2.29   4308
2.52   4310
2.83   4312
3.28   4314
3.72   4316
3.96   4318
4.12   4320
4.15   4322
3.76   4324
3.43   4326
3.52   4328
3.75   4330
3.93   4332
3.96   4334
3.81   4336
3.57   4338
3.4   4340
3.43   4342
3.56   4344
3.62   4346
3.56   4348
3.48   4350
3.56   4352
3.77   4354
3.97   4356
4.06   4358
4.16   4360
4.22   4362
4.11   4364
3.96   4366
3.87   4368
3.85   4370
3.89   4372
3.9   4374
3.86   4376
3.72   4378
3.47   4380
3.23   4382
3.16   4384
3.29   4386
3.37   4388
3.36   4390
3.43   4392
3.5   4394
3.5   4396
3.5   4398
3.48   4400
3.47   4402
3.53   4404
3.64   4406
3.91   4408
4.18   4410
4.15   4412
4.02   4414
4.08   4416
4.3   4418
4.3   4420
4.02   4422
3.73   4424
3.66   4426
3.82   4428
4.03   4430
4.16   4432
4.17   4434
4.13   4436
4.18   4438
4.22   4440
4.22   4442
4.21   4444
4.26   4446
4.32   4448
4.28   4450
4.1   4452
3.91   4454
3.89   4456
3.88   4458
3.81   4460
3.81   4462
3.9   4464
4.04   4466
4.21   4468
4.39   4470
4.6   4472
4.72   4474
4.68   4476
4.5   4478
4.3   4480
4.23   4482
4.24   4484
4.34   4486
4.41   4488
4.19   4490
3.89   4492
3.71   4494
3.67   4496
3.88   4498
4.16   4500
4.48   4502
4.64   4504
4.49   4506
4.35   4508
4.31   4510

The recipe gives 1.31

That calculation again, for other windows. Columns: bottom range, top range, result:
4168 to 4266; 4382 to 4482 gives 1.29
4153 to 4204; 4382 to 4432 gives 1.25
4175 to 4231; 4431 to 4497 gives 1.38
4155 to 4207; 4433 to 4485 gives 1.41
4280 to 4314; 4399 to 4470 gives 1.45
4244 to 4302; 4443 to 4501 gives 1.36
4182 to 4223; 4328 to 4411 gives 1.21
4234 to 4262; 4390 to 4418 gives 1.17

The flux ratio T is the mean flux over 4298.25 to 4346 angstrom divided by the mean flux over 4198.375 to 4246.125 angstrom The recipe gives 1.07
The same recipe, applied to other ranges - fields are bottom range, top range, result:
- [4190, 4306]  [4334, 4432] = 1.22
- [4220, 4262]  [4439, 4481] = 1.33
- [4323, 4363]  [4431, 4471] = 1.10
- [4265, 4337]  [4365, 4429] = 1.17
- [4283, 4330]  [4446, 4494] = 1.36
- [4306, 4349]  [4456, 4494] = 1.20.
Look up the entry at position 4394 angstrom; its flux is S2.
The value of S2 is 3.5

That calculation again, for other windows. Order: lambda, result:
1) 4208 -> 3.15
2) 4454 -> 3.91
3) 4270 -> 3.11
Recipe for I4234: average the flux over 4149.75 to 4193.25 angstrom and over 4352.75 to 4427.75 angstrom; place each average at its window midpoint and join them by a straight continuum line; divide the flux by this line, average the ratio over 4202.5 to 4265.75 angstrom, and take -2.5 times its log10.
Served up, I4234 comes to 0.02 mag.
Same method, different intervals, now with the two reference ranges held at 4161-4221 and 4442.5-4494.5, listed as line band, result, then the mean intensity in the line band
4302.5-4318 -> 0.24 mag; 2.81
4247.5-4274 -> 0.05 mag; 3.14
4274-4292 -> 0.13 mag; 3.02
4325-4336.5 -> -0.04 mag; 3.73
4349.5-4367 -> -0.06 mag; 3.93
